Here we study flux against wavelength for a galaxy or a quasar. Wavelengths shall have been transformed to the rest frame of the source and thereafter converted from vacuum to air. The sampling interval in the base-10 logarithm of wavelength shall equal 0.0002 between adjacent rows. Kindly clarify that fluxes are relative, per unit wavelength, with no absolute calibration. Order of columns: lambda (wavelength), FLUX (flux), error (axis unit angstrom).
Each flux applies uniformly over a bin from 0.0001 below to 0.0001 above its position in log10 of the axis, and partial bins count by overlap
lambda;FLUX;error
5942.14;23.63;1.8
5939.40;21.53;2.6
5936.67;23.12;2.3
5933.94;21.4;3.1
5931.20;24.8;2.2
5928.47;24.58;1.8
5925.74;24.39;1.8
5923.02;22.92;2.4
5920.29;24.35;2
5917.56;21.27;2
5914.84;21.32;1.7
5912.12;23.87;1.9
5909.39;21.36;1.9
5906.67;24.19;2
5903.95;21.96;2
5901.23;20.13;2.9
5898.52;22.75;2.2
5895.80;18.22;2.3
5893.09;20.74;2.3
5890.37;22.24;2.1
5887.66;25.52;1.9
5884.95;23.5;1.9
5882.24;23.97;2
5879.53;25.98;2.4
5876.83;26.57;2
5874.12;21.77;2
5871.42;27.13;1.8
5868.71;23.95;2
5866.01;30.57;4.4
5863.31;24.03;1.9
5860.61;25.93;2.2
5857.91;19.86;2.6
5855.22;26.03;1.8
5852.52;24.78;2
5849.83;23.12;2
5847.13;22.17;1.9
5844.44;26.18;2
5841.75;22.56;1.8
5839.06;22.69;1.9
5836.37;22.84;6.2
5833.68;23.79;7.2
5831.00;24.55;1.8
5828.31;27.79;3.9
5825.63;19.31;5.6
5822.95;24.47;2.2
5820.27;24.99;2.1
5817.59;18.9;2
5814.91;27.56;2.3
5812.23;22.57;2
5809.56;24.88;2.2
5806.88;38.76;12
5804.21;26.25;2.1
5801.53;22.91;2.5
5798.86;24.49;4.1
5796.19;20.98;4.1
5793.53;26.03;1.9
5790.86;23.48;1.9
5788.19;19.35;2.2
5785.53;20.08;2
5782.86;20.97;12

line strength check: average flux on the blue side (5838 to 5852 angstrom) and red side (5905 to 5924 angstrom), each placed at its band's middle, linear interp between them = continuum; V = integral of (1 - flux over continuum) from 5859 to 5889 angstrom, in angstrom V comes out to -2.8 angstrom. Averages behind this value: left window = 23.4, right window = 22.7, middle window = 25.3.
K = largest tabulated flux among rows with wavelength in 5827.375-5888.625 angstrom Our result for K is 30.57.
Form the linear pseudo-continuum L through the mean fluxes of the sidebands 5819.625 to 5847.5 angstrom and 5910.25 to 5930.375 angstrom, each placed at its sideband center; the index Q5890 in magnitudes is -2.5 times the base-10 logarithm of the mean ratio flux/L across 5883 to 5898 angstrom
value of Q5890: 0.06 mag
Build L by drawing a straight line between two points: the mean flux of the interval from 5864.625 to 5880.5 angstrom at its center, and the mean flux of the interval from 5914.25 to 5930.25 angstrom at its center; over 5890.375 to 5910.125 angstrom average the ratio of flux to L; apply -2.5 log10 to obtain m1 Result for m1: 0.15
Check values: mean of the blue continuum 26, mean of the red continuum 23.3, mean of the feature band 21.4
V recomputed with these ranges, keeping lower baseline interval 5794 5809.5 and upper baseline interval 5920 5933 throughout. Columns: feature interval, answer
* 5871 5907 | 2.6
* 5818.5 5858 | 3.1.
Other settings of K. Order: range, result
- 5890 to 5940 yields 24.8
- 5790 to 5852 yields 38.76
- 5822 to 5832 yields 27.79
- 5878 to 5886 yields 25.98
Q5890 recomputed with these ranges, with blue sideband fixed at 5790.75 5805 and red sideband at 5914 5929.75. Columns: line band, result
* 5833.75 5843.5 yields 0.035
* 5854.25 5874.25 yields -0.068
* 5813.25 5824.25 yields -0.004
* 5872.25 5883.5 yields -0.055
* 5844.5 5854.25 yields -0.008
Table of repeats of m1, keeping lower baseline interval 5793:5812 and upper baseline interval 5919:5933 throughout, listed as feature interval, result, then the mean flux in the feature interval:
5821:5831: 0.075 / 24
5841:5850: 0.081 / 23.6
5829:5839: 0.078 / 23.8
